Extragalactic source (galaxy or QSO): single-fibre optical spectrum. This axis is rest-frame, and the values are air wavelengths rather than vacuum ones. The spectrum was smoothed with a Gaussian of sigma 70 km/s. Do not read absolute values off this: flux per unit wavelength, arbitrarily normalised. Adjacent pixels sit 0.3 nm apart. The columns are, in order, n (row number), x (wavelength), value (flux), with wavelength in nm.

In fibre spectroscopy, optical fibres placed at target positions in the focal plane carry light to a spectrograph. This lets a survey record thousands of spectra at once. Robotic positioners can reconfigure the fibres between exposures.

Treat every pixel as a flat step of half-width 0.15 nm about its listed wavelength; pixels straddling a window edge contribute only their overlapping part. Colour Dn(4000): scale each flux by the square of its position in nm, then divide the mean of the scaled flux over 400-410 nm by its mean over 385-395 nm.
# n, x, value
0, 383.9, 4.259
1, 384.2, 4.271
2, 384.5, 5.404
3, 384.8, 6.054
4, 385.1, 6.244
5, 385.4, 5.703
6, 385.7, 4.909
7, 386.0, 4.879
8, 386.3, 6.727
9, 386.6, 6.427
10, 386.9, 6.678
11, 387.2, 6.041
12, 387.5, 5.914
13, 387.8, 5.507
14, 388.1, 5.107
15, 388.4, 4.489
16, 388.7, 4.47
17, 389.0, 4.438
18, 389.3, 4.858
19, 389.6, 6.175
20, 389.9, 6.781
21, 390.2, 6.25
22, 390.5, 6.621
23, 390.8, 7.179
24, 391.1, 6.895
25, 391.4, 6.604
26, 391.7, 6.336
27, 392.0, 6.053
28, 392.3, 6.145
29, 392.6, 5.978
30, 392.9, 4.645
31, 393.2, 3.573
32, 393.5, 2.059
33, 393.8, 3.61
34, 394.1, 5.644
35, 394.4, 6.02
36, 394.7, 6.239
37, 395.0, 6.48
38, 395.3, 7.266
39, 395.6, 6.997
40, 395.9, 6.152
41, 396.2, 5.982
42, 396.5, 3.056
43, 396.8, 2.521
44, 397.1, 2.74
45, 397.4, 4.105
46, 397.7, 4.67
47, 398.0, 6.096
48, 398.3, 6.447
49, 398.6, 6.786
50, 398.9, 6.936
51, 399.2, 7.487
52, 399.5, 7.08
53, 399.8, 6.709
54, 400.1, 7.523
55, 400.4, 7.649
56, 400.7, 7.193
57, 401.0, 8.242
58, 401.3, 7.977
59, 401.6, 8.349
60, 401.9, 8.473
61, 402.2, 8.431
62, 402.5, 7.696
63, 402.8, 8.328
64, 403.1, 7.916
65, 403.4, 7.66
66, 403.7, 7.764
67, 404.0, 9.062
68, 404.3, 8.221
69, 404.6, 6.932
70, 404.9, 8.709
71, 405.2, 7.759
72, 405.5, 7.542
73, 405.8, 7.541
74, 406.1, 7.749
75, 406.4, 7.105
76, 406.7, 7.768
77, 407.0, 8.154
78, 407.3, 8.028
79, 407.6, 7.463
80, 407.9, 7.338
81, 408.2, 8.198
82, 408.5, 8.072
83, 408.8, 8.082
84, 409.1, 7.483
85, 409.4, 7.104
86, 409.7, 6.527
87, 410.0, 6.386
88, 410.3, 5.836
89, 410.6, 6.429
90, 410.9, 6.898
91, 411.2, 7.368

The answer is 1.50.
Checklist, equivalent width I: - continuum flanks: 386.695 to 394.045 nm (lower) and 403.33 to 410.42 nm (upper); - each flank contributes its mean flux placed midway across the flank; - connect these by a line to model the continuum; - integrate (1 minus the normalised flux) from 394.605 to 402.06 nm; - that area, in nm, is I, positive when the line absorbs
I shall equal 0.21 nm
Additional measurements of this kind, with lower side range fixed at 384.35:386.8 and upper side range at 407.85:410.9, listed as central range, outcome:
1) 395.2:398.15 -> 0.69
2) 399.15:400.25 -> -0.10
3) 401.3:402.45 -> -0.27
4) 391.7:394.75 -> 0.59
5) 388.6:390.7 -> 0.11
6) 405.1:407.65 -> -0.27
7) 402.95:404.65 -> -0.29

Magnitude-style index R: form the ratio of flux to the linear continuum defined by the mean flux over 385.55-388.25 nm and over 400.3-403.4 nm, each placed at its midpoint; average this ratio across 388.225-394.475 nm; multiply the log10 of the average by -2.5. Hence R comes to 0.18 mag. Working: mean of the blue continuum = 5.8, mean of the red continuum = 8.01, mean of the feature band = 5.46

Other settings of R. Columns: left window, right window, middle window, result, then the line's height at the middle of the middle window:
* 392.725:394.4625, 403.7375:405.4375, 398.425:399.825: -0.143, 6.15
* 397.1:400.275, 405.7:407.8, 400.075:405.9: -0.142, 7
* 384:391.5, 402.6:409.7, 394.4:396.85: 0.155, 6.64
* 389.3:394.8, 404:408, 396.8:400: 0.156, 6.63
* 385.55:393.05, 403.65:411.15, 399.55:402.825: -0.129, 6.95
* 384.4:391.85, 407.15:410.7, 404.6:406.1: -0.112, 7.02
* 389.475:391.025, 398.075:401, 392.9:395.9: 0.274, 6.85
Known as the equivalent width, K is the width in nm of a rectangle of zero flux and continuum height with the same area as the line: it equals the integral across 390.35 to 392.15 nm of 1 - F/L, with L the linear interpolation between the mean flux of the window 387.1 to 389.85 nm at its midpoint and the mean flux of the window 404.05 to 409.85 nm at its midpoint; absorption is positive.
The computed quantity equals -0.316 nm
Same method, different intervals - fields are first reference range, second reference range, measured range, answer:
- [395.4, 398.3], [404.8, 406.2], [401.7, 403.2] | -0.31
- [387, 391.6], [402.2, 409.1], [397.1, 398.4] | 0.36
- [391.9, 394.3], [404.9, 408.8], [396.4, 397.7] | 0.54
